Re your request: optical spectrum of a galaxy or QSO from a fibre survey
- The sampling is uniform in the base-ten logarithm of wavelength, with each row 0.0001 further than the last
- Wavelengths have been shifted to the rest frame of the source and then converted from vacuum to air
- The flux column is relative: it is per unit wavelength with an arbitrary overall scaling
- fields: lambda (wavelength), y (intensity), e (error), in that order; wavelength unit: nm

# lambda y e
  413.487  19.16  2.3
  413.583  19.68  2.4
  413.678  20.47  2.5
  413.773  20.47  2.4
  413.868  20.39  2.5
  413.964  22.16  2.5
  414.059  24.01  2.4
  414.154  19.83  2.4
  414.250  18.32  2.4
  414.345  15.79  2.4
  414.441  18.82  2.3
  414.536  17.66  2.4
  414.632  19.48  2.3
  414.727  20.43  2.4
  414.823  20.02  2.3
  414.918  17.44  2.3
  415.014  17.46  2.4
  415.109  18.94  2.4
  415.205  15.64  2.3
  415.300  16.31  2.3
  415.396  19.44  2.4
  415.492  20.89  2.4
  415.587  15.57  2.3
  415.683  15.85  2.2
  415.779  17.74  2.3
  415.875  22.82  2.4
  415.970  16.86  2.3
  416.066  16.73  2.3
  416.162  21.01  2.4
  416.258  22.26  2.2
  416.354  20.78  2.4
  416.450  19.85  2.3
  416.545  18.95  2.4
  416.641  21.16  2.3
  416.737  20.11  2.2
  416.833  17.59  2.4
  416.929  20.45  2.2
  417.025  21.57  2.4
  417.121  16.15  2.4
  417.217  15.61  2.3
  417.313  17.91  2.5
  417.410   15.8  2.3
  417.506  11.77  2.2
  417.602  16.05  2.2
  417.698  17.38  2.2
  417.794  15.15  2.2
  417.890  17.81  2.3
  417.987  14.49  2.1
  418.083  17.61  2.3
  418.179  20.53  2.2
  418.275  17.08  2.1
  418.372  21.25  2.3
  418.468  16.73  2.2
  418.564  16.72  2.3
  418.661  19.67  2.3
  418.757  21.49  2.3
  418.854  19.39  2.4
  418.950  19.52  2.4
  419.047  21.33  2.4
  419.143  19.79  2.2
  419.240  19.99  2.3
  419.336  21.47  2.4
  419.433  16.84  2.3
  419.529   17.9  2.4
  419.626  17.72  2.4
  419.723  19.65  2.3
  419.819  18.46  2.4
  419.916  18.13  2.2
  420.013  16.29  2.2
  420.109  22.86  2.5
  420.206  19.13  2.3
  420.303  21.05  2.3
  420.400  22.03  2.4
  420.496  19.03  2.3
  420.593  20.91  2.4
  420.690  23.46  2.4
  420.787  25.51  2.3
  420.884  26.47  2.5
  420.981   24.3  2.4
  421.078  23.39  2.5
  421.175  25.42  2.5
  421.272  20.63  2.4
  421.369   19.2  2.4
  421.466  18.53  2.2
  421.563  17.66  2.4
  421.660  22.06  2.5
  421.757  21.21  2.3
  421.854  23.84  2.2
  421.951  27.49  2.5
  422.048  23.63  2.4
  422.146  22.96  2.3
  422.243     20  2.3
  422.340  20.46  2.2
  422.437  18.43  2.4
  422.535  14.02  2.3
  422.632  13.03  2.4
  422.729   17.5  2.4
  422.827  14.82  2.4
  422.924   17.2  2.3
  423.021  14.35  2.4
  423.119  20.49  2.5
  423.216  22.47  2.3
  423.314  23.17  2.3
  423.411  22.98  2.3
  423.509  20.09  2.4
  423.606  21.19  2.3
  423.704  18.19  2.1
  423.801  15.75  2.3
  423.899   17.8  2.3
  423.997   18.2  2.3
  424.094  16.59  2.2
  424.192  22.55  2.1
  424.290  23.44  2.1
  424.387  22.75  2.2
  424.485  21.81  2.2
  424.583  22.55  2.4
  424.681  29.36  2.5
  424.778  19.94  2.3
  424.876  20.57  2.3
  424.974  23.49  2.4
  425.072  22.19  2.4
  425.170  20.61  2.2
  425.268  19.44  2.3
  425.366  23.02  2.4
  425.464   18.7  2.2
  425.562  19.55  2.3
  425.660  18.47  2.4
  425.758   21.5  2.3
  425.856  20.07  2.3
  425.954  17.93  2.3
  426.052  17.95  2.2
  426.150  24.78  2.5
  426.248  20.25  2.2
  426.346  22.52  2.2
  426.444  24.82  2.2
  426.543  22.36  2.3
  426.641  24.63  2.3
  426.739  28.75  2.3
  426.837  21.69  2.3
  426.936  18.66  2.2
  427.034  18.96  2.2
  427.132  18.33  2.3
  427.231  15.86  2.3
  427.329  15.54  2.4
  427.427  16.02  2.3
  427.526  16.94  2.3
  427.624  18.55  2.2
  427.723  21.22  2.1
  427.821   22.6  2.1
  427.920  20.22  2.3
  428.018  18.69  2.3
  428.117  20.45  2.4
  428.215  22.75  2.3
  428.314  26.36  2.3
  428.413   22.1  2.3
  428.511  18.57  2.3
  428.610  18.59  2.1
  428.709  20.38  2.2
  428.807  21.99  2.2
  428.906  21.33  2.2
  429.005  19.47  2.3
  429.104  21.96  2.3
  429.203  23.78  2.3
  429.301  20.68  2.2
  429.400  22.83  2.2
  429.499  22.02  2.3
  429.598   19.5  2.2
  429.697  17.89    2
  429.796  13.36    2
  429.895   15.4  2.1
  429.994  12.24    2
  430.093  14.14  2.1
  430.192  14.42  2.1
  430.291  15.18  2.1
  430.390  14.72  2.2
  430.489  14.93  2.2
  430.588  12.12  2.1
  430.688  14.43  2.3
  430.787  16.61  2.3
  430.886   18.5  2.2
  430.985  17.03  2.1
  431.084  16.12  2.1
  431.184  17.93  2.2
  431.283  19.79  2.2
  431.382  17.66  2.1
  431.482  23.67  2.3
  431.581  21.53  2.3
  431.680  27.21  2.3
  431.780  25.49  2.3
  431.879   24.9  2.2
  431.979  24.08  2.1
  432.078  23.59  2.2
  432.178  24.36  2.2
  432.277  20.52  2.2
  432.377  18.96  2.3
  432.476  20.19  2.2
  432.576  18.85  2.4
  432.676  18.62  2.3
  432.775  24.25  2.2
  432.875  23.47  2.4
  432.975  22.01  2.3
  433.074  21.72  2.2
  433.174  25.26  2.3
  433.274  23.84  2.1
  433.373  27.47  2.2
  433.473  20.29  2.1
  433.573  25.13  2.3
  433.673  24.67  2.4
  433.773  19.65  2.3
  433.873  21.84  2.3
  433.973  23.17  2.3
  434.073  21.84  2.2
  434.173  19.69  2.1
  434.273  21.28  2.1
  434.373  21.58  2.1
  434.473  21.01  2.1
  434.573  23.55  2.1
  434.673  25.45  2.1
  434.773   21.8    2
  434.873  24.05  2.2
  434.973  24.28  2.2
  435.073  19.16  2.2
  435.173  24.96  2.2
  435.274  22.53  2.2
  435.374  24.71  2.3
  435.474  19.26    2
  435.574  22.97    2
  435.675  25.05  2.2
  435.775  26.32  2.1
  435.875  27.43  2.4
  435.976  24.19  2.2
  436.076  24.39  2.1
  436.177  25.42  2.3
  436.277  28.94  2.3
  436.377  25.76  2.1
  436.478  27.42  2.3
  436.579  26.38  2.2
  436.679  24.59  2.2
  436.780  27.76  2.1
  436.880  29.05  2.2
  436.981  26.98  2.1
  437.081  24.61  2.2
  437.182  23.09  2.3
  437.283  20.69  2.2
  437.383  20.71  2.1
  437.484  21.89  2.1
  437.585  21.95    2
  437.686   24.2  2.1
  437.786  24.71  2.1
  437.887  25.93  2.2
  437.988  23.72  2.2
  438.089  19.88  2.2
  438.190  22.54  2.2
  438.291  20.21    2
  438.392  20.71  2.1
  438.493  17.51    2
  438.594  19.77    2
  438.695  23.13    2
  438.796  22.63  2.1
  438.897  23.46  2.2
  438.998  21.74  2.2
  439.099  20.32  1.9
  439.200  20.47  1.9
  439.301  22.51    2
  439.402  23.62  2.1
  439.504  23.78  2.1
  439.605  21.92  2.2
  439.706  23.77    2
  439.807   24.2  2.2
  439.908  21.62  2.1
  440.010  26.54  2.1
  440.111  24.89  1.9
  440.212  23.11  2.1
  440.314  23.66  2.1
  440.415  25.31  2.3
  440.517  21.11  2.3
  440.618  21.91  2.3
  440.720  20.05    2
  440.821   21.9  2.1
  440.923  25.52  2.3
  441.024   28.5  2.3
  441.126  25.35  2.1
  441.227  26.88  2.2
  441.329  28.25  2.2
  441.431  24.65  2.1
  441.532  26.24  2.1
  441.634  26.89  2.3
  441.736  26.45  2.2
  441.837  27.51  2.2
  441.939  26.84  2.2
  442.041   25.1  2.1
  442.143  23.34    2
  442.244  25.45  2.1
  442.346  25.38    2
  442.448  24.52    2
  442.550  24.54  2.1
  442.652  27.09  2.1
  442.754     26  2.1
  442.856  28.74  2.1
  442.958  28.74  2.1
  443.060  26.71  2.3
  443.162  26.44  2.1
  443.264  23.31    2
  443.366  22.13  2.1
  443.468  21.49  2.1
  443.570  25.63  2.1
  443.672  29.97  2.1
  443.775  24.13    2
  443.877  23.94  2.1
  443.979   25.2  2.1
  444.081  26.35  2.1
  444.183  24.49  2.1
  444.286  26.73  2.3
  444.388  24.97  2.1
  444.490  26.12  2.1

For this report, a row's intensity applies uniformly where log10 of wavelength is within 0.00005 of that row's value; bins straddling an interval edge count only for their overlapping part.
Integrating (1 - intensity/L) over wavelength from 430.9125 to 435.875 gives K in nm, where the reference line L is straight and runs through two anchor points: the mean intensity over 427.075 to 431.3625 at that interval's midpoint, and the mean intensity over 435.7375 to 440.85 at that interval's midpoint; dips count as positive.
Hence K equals -0.38 nm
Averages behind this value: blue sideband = 18.4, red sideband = 23.5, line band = 22.3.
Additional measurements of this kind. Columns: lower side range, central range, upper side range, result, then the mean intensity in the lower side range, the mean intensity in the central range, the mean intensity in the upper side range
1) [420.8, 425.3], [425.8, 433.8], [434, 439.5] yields 0.63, 20.7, 20.3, 23.3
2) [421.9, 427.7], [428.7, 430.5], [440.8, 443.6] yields 0.29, 20.3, 18.2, 25.7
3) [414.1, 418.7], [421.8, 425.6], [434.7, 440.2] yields -0.06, 18.2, 20.4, 23.5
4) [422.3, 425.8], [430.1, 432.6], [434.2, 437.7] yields 0.36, 19.9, 19.2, 24.1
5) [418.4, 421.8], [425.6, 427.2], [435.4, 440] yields 0.02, 20.4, 21.3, 23.5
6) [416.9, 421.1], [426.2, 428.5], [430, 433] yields -0.17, 19.2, 20.8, 19.4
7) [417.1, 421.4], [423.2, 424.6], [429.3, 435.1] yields -0.06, 19.3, 20.5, 20.5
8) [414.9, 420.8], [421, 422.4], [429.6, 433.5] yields -0.22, 18.8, 21.9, 19.6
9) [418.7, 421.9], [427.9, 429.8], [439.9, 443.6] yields 0.14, 20.7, 20.8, 25.1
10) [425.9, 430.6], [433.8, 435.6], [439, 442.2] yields -0.03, 19.5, 22.4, 24.2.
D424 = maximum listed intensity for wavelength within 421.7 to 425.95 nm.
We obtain 29.36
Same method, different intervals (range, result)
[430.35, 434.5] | 27.47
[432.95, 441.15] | 29.05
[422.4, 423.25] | 22.47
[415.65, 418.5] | 22.82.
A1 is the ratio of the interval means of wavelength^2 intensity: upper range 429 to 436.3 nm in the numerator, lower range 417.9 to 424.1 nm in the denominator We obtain 1.1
